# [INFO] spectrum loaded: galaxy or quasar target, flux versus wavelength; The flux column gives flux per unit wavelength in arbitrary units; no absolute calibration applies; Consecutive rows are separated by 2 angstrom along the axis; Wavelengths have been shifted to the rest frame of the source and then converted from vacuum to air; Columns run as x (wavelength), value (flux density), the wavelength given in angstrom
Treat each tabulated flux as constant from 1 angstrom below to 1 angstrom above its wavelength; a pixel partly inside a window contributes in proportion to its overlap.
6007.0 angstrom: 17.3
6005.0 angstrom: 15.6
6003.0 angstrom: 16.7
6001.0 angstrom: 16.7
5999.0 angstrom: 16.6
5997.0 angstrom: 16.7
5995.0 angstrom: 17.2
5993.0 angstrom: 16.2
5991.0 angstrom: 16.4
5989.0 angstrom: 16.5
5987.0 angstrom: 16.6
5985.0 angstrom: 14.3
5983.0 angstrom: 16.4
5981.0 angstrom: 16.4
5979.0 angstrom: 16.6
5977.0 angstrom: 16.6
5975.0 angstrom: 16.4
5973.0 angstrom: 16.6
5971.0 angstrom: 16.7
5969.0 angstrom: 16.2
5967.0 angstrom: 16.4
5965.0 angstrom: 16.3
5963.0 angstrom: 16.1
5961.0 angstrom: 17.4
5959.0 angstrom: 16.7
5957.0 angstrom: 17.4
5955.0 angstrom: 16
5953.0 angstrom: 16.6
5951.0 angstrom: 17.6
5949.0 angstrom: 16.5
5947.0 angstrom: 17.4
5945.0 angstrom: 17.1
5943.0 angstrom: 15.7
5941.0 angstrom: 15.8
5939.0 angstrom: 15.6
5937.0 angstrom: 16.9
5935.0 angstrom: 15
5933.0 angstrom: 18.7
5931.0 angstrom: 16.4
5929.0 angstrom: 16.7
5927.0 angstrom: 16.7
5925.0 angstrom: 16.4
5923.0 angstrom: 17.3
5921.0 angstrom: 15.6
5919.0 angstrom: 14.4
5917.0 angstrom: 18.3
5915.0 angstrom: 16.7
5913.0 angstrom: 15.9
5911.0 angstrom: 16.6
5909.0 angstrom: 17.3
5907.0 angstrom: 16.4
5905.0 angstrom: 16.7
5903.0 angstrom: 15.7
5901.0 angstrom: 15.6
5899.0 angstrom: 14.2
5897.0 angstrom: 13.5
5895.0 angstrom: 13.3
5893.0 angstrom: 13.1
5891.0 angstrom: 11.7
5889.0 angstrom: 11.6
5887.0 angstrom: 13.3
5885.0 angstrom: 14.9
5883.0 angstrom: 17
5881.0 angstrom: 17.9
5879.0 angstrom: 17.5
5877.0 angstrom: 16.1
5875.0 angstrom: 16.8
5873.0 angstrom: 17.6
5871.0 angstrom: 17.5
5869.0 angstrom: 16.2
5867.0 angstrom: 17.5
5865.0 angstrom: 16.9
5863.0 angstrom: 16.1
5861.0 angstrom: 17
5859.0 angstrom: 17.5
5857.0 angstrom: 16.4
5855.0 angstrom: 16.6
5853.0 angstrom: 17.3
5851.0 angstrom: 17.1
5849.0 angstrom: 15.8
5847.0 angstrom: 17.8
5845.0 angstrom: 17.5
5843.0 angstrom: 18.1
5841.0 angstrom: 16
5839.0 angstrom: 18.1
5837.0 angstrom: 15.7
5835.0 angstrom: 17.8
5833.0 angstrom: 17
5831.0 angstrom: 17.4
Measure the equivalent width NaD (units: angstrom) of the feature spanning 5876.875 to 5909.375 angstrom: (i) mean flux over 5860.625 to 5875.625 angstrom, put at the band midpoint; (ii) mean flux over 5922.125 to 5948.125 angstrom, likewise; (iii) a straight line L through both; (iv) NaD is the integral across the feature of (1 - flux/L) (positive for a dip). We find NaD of 3.6 angstrom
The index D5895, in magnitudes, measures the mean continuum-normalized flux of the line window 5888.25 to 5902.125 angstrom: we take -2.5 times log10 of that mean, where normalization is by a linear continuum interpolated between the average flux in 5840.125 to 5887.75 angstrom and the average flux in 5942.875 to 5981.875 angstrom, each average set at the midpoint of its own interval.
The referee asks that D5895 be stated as 0.247 mag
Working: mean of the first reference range 16.8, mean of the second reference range 16.7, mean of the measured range 13.3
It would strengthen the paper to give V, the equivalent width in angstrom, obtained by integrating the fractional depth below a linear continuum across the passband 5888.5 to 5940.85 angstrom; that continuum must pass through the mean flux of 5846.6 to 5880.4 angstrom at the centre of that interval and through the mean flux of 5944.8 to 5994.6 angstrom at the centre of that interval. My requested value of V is 3.3 angstrom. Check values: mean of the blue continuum 16.9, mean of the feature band 15.7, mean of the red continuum 16.5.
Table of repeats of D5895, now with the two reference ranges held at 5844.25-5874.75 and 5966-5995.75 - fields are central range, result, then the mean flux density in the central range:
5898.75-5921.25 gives 0.03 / 16.2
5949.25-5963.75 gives -0.02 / 16.8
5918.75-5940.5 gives 0.02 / 16.4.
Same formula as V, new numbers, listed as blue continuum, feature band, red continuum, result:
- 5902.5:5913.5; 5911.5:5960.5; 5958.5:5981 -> -0.17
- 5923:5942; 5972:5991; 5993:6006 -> 0.31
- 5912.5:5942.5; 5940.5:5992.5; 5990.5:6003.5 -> 0.18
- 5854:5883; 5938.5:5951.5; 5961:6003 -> 0.06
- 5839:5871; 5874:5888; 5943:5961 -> 0.61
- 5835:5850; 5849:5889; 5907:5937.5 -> 0.84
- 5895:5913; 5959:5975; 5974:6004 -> -0.31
